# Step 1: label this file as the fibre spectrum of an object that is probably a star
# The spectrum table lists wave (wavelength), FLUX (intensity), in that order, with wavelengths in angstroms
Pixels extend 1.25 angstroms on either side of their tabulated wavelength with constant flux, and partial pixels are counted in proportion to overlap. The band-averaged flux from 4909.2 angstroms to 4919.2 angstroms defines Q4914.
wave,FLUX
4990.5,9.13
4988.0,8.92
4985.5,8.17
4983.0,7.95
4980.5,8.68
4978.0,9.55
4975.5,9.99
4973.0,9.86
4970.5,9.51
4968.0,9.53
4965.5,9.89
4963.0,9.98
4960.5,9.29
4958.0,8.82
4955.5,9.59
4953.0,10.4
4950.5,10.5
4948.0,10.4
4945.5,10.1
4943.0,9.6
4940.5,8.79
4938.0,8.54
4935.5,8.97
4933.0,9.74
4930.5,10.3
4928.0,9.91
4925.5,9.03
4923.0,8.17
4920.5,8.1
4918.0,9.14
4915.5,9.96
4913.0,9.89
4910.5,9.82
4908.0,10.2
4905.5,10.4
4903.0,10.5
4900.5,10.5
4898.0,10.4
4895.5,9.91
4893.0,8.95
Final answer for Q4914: 9.71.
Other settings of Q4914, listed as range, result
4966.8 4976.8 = 9.72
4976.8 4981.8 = 9.1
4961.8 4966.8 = 9.93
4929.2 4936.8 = 9.66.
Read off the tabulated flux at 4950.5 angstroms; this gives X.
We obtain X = 10.5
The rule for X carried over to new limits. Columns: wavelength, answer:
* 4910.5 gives 9.82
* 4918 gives 9.14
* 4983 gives 7.95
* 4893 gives 8.95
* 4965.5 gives 9.89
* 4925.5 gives 9.03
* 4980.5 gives 8.68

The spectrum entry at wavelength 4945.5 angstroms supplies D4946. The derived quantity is 10.1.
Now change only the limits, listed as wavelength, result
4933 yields 9.74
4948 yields 10.4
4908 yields 10.2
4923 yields 8.17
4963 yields 9.98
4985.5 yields 8.17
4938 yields 8.54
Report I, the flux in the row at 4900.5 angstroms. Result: 10.5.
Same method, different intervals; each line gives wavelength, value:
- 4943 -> 9.6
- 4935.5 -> 8.97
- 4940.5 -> 8.79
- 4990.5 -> 9.13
